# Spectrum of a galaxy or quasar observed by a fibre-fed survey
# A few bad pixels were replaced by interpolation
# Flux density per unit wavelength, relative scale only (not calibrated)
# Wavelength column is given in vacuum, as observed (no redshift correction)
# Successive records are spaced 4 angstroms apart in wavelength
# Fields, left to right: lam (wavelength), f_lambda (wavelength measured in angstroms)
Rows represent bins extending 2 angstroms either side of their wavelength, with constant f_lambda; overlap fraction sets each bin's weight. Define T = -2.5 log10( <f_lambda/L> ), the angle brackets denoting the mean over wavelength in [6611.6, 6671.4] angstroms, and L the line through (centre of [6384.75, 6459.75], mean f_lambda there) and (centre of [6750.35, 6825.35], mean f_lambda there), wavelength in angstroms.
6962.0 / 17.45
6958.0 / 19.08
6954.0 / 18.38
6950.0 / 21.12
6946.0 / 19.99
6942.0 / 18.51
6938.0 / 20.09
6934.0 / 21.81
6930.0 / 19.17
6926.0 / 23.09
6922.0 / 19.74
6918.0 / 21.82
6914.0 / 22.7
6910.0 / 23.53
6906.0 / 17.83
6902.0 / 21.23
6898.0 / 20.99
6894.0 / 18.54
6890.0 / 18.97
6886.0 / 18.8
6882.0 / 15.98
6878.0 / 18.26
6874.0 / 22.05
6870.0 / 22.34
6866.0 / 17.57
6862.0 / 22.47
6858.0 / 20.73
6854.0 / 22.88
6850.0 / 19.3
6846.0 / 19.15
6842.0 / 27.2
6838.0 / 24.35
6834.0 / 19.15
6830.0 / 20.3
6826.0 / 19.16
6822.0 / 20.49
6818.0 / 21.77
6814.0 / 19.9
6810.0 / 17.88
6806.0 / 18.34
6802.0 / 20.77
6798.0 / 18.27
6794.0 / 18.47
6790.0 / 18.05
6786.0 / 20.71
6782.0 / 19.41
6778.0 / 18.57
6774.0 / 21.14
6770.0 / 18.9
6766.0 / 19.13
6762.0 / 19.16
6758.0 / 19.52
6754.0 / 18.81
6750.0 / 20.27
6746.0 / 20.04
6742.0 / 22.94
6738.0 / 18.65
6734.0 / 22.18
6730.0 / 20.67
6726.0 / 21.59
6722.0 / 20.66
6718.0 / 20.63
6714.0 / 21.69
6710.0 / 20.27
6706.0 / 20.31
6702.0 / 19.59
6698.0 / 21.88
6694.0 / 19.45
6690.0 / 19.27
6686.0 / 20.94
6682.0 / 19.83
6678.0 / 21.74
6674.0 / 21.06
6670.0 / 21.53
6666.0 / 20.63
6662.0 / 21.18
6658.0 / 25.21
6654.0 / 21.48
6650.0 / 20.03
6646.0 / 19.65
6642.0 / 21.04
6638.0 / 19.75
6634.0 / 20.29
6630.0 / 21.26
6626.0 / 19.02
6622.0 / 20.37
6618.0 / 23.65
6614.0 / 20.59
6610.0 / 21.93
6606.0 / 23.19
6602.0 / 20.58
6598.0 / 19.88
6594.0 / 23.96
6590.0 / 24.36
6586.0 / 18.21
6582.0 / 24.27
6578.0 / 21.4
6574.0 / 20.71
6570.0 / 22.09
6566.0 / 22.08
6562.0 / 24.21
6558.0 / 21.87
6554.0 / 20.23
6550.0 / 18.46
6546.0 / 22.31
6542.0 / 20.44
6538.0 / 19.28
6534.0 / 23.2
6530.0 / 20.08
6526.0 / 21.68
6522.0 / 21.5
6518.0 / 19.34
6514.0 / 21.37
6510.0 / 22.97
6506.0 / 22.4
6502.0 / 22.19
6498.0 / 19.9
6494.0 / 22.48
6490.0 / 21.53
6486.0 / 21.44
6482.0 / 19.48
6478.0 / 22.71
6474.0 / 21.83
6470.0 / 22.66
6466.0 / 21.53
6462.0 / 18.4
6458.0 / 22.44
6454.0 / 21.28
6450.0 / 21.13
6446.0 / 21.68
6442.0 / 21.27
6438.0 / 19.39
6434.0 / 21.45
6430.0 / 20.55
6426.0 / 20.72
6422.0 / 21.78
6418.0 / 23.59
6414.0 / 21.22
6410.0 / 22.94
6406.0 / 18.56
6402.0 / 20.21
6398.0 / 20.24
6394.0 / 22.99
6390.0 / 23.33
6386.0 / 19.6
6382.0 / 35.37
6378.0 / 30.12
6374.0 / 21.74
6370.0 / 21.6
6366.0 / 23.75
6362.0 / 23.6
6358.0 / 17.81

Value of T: -0.046 mag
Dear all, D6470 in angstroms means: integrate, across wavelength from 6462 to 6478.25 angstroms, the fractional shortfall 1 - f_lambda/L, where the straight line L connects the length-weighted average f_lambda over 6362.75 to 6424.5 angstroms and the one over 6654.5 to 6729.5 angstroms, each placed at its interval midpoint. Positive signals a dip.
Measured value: 0.66 angstroms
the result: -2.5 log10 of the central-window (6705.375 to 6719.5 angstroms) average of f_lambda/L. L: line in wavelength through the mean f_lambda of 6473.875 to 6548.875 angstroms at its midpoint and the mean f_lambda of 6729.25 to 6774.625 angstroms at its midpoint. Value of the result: -0.03 mag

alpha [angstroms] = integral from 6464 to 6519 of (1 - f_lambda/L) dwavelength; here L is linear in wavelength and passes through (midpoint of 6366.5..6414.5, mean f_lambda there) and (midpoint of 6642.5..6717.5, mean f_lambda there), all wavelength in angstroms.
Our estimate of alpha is 2.0 angstroms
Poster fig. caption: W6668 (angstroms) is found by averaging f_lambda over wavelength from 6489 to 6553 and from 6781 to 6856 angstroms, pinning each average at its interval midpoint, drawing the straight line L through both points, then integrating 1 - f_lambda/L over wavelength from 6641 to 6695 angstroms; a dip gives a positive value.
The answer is -0.6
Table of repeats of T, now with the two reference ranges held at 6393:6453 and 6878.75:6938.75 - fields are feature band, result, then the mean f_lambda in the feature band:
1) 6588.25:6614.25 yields -0.067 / 22.1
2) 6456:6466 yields 0.023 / 20.6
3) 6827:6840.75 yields -0.055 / 21.4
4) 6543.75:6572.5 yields -0.035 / 21.6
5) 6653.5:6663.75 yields -0.105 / 22.8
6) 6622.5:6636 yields 0.030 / 20.2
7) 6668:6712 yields 0.006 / 20.5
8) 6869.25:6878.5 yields -0.042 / 21.1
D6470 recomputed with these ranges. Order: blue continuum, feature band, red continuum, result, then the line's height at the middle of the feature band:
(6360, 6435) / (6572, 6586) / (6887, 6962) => 0.2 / 21.9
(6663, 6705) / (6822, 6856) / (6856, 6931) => -1.6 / 20.4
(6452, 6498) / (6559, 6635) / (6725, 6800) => -3.7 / 20.7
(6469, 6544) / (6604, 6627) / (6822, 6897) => -0.5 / 21.1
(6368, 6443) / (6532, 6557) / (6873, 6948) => 1.3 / 21.8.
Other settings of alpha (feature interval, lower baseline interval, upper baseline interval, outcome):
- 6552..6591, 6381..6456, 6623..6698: -1.4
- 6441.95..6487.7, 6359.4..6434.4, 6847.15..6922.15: 2.3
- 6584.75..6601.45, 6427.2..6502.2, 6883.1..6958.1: -0.6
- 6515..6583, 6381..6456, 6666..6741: -0.1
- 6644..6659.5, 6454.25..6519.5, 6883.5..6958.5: -0.4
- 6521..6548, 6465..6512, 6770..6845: 0.4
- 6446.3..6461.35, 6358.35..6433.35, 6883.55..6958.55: 0.8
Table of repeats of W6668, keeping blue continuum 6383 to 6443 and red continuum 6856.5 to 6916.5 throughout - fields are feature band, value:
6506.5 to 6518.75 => -0.24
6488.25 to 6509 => -0.56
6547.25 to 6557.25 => 0.55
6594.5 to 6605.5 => -0.12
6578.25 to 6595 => -1.23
